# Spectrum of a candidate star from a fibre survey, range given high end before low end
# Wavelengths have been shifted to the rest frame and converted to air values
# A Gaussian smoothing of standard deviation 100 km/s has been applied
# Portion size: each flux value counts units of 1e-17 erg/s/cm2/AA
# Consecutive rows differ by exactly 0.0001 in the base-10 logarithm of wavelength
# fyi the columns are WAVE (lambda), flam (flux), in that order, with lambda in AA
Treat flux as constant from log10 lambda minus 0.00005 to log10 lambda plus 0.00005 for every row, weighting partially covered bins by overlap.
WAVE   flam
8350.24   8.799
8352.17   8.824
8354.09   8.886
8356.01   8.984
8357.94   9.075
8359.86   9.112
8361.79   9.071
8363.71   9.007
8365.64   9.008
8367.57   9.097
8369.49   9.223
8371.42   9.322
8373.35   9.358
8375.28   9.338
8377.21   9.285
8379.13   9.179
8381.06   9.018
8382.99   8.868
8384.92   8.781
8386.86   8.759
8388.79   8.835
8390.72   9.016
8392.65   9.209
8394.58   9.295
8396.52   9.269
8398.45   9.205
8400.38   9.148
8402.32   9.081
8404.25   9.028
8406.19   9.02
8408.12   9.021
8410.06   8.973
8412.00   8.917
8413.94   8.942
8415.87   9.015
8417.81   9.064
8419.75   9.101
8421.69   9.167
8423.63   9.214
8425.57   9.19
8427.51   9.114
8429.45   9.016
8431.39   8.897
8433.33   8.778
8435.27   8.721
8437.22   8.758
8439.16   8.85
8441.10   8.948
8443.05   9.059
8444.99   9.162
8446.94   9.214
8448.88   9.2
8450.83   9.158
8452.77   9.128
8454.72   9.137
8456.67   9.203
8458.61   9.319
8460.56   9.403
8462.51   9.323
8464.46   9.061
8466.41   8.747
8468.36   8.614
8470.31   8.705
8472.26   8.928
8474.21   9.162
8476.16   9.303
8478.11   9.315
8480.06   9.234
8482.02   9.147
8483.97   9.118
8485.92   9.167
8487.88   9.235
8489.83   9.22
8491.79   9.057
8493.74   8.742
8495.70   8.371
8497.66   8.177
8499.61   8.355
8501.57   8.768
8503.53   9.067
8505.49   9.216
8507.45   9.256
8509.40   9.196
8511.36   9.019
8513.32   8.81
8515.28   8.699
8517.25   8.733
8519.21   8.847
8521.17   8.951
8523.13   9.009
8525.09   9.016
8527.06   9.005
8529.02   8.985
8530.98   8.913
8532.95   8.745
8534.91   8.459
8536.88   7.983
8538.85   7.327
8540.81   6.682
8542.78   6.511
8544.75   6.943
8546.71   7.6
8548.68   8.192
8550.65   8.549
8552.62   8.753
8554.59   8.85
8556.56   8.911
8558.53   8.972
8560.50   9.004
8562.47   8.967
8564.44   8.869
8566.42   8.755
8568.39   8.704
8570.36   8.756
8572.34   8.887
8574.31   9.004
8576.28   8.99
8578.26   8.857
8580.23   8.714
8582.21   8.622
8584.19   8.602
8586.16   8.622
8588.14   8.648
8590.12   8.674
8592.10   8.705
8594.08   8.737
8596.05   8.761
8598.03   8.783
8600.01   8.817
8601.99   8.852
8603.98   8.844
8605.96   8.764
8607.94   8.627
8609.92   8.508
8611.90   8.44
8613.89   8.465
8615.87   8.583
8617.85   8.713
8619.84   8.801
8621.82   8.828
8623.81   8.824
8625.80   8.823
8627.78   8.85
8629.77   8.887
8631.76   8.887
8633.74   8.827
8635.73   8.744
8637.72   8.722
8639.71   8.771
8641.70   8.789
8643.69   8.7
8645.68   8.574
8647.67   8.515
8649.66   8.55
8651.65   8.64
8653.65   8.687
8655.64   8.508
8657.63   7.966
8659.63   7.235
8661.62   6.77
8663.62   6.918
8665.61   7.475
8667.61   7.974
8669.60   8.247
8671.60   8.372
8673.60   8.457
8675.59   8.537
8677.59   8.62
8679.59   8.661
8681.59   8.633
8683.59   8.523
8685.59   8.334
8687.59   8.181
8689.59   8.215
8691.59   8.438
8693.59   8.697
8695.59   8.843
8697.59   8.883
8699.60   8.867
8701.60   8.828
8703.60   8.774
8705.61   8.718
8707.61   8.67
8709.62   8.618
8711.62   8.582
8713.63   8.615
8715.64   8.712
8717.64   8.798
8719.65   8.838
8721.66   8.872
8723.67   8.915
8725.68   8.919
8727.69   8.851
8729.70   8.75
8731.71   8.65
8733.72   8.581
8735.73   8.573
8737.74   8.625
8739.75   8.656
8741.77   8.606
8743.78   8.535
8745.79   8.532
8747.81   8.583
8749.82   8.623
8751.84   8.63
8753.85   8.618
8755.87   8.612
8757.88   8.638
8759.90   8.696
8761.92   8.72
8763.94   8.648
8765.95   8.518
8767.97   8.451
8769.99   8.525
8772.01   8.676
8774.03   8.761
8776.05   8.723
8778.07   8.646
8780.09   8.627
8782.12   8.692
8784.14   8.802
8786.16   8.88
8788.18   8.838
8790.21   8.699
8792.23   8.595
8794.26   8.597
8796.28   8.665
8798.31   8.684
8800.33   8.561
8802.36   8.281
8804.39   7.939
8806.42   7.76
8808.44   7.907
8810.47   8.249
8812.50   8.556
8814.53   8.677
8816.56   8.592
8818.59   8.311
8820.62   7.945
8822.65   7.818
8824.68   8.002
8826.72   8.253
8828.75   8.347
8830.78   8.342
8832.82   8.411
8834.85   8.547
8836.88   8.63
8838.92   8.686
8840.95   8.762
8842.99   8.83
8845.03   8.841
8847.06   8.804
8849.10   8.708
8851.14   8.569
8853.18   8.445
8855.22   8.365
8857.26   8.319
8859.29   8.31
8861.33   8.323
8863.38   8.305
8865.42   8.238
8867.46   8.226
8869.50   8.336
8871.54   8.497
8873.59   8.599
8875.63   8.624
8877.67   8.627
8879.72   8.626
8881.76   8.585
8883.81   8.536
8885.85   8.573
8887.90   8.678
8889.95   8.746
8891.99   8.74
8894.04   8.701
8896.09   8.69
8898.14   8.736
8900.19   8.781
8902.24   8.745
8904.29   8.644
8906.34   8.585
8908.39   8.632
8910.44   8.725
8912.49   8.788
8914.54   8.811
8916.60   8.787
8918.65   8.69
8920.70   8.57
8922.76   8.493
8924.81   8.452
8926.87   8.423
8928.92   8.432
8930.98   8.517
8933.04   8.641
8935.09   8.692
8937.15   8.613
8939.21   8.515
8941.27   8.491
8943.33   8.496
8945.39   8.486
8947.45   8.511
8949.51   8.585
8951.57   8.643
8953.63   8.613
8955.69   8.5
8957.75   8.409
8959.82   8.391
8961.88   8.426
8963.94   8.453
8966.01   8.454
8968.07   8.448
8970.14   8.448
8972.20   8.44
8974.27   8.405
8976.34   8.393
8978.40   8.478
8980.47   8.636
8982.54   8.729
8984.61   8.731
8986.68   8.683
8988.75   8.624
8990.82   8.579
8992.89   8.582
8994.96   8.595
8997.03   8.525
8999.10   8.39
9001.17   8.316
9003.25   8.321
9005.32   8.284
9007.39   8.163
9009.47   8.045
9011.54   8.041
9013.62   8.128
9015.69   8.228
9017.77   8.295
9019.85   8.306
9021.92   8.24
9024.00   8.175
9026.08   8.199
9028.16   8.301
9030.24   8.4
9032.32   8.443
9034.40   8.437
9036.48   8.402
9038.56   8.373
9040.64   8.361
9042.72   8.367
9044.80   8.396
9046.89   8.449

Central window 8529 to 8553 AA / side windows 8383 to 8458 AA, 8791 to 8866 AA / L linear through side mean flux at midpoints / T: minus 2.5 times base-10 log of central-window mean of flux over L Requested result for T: 0.122 mag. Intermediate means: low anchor 9.04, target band 7.91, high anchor 8.41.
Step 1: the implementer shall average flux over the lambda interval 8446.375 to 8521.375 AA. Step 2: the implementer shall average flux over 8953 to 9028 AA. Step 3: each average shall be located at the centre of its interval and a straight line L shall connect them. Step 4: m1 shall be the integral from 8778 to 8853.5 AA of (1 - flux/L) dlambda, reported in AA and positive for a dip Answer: 1.1 AA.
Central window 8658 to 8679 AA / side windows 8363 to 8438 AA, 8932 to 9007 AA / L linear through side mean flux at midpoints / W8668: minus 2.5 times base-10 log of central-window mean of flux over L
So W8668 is 0.12 mag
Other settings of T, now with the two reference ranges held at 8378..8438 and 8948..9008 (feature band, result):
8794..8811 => 0.05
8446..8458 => -0.02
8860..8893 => 0.01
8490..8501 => 0.04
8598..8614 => 0.02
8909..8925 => -0.02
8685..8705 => 0.02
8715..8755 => 0.00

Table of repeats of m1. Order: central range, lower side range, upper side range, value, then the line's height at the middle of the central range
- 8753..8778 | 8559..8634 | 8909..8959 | 0.1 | 8.67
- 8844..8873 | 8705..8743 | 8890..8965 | 0.6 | 8.64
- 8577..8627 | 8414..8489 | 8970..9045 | 1.0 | 8.89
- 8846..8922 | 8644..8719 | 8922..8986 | -0.9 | 8.49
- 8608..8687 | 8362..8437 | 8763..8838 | 2.2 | 8.69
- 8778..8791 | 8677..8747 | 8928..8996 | -0.2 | 8.62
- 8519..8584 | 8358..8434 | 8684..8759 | 2.6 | 8.88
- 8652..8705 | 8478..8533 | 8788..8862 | 2.2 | 8.67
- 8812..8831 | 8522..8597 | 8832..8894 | 0.6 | 8.55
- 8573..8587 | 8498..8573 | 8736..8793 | -0.3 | 8.59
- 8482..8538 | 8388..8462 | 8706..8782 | 0.6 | 8.97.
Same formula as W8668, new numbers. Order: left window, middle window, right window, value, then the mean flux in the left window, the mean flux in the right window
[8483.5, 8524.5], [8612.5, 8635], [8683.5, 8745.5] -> 0.00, 8.9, 8.67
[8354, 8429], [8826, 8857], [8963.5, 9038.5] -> 0.00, 9.08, 8.4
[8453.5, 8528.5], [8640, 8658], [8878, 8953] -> 0.03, 8.99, 8.62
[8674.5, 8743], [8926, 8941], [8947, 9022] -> -0.01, 8.66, 8.44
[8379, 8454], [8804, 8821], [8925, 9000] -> 0.06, 9.03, 8.53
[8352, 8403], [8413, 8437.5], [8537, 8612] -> -0.01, 9.09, 8.52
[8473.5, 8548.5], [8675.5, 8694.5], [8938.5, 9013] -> 0.01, 8.66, 8.46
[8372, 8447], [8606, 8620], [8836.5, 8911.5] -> 0.03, 9.05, 8.59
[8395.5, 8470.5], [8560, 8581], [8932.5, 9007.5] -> 0.01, 9.05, 8.51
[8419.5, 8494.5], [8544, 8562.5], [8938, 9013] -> 0.06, 9.07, 8.47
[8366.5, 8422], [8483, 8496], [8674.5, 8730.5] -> -0.01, 9.09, 8.67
